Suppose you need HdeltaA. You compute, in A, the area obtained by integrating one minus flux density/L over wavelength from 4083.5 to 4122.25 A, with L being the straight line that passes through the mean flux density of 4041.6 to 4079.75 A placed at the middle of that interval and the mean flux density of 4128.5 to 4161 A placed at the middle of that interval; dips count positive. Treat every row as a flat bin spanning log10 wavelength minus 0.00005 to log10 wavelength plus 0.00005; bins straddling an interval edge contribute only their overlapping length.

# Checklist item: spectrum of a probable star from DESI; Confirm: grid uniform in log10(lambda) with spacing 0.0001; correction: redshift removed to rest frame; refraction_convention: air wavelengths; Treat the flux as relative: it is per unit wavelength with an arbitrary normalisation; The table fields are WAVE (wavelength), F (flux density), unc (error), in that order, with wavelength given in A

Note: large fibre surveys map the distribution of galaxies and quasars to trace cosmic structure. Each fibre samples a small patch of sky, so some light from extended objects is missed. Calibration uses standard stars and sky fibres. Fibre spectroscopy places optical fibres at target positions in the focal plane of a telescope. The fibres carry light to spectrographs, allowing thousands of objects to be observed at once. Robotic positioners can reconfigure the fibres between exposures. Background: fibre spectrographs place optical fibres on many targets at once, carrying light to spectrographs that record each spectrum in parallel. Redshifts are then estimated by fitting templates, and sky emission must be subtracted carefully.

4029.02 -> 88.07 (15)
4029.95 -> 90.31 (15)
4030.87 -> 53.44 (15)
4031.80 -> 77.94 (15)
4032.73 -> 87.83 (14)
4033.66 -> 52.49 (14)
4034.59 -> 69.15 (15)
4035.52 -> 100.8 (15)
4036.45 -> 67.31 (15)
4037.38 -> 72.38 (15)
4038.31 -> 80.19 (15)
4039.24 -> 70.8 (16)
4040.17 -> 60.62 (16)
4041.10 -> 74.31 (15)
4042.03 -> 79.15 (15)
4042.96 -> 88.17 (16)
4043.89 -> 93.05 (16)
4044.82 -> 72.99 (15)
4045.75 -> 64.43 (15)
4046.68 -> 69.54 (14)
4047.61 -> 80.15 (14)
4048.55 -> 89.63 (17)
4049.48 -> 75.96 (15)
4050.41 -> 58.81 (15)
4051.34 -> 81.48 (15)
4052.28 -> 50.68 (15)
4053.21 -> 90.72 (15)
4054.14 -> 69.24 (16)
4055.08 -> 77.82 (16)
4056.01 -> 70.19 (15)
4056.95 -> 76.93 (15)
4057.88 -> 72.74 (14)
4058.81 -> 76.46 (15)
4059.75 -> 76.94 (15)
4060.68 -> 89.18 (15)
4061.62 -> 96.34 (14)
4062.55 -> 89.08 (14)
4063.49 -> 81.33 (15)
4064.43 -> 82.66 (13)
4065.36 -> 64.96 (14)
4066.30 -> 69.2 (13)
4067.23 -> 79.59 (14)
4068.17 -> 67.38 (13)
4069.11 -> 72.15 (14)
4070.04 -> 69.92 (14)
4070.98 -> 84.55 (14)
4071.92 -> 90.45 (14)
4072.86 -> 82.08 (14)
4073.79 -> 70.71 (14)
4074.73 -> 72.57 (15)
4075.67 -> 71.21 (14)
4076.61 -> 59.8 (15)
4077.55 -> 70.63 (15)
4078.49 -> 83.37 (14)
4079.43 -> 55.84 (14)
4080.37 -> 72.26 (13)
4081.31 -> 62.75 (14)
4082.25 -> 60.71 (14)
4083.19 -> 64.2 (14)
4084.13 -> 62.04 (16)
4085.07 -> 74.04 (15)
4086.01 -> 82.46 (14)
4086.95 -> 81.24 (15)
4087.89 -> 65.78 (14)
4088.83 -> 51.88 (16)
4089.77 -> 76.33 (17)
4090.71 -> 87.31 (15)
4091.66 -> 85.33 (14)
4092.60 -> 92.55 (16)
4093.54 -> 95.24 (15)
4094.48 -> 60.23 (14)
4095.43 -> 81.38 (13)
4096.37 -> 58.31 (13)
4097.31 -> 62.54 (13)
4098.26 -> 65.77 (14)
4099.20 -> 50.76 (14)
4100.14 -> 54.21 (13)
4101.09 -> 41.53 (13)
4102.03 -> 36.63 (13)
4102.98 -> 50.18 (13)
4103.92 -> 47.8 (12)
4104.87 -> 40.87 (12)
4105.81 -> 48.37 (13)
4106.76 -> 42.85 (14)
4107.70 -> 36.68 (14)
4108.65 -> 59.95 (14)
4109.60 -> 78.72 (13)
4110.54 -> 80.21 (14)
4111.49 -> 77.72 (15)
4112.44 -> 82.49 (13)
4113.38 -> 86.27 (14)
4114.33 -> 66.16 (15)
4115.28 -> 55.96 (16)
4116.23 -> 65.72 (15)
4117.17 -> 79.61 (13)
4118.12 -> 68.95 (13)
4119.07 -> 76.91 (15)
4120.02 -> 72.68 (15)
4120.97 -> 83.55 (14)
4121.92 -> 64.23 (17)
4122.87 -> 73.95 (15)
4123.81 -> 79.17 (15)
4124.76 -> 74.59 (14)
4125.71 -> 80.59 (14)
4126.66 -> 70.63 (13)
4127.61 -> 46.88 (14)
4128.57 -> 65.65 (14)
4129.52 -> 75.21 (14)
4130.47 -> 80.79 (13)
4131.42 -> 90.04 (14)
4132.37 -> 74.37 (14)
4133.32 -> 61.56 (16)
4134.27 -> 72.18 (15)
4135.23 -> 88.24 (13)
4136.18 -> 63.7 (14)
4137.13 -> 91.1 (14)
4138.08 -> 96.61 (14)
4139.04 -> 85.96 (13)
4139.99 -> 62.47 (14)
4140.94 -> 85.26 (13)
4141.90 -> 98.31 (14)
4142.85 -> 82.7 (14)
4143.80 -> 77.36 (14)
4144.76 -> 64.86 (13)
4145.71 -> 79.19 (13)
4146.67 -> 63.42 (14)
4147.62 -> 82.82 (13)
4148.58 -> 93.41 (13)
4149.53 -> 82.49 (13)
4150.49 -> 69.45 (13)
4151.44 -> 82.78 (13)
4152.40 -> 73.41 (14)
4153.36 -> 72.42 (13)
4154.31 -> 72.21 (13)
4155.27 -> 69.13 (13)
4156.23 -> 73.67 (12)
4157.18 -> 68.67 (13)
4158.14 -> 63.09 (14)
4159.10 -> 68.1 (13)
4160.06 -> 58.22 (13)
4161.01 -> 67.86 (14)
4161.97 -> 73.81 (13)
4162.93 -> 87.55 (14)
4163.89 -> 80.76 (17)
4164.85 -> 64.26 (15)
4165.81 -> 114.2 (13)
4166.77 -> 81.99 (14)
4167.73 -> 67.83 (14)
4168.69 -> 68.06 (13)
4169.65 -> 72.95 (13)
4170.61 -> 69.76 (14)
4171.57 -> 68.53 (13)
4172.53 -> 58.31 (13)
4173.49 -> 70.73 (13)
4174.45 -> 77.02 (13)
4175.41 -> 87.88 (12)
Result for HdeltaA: 4.85 A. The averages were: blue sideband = 76.1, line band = 66.6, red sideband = 76.2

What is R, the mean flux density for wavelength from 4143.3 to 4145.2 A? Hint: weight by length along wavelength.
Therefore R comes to 71.3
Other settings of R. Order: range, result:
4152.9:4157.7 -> 71.2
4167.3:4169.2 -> 68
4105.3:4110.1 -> 53.4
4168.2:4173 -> 67.6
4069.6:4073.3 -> 81.7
